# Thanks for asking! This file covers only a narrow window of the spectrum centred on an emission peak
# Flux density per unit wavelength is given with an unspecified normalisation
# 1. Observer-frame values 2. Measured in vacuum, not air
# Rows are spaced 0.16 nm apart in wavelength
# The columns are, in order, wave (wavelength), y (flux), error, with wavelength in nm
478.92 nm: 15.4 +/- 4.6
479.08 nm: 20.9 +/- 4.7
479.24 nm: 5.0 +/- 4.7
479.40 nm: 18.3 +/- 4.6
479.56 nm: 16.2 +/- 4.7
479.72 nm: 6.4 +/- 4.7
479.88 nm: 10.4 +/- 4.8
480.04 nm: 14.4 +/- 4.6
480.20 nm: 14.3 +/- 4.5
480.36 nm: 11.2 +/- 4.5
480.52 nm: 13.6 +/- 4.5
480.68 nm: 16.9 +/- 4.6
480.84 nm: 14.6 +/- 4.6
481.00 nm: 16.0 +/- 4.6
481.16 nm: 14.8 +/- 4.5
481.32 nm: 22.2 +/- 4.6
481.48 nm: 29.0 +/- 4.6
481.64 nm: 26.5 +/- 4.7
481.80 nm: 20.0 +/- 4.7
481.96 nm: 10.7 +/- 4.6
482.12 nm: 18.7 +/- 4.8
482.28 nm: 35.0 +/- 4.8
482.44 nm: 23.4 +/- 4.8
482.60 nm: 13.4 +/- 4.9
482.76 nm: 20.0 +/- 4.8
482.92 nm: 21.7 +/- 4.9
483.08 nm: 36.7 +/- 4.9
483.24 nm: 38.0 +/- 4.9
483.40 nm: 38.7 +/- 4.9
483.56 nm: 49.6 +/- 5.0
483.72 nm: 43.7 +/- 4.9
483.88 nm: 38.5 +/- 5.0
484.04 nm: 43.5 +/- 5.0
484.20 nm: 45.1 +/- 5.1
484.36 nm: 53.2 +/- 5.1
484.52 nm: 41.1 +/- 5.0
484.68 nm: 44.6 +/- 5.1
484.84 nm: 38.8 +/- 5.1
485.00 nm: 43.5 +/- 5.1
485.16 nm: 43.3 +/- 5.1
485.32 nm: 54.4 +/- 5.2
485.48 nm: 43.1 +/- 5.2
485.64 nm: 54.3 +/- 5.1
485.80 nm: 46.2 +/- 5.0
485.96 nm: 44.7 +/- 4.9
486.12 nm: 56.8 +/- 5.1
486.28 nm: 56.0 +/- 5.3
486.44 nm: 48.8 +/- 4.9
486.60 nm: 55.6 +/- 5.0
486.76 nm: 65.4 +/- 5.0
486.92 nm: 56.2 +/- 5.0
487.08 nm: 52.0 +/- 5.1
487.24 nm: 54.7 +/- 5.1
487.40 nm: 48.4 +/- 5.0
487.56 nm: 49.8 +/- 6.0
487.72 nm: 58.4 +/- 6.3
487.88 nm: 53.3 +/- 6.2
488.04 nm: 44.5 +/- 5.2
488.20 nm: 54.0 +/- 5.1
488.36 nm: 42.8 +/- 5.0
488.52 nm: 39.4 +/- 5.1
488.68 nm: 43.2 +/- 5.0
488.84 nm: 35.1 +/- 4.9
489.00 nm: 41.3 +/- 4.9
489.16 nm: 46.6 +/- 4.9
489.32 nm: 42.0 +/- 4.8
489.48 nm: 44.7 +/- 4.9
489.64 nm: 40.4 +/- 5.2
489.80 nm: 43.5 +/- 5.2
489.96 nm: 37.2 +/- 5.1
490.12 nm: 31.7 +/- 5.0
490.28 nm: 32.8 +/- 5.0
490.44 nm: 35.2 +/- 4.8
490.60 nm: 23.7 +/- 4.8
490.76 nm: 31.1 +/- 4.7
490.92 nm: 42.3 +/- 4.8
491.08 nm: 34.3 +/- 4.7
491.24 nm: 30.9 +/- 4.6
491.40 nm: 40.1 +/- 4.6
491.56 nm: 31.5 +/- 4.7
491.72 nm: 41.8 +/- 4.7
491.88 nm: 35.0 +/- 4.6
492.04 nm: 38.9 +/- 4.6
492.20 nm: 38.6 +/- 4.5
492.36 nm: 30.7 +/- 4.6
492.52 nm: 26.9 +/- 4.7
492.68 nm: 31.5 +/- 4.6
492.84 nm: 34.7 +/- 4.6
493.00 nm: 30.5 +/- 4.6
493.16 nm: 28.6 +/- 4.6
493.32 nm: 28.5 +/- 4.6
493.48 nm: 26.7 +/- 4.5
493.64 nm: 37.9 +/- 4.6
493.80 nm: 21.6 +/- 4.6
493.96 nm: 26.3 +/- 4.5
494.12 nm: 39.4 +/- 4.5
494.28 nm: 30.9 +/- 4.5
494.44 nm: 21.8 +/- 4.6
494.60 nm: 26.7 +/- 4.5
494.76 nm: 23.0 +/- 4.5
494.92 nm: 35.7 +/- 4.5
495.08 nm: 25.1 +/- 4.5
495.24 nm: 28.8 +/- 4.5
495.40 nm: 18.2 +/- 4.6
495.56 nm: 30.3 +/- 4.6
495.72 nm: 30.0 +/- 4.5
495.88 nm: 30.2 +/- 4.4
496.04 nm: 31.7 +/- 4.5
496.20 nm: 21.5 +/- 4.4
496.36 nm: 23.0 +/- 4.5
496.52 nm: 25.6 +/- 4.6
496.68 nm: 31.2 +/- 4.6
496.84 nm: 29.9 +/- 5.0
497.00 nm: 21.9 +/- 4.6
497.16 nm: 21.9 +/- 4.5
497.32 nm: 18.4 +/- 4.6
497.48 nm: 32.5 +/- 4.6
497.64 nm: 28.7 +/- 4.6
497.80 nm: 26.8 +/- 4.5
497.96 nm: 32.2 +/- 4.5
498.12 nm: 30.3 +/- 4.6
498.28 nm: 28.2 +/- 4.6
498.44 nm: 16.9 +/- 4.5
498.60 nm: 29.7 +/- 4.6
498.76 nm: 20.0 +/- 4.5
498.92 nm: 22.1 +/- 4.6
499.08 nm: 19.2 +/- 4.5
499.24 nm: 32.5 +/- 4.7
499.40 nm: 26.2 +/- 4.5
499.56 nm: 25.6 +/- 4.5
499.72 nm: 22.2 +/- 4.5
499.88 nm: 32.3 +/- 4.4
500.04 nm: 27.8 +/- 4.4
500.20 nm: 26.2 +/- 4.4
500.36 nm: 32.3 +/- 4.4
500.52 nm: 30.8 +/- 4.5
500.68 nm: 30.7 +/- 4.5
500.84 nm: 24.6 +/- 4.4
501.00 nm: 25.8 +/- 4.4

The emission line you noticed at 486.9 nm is C IV 1549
